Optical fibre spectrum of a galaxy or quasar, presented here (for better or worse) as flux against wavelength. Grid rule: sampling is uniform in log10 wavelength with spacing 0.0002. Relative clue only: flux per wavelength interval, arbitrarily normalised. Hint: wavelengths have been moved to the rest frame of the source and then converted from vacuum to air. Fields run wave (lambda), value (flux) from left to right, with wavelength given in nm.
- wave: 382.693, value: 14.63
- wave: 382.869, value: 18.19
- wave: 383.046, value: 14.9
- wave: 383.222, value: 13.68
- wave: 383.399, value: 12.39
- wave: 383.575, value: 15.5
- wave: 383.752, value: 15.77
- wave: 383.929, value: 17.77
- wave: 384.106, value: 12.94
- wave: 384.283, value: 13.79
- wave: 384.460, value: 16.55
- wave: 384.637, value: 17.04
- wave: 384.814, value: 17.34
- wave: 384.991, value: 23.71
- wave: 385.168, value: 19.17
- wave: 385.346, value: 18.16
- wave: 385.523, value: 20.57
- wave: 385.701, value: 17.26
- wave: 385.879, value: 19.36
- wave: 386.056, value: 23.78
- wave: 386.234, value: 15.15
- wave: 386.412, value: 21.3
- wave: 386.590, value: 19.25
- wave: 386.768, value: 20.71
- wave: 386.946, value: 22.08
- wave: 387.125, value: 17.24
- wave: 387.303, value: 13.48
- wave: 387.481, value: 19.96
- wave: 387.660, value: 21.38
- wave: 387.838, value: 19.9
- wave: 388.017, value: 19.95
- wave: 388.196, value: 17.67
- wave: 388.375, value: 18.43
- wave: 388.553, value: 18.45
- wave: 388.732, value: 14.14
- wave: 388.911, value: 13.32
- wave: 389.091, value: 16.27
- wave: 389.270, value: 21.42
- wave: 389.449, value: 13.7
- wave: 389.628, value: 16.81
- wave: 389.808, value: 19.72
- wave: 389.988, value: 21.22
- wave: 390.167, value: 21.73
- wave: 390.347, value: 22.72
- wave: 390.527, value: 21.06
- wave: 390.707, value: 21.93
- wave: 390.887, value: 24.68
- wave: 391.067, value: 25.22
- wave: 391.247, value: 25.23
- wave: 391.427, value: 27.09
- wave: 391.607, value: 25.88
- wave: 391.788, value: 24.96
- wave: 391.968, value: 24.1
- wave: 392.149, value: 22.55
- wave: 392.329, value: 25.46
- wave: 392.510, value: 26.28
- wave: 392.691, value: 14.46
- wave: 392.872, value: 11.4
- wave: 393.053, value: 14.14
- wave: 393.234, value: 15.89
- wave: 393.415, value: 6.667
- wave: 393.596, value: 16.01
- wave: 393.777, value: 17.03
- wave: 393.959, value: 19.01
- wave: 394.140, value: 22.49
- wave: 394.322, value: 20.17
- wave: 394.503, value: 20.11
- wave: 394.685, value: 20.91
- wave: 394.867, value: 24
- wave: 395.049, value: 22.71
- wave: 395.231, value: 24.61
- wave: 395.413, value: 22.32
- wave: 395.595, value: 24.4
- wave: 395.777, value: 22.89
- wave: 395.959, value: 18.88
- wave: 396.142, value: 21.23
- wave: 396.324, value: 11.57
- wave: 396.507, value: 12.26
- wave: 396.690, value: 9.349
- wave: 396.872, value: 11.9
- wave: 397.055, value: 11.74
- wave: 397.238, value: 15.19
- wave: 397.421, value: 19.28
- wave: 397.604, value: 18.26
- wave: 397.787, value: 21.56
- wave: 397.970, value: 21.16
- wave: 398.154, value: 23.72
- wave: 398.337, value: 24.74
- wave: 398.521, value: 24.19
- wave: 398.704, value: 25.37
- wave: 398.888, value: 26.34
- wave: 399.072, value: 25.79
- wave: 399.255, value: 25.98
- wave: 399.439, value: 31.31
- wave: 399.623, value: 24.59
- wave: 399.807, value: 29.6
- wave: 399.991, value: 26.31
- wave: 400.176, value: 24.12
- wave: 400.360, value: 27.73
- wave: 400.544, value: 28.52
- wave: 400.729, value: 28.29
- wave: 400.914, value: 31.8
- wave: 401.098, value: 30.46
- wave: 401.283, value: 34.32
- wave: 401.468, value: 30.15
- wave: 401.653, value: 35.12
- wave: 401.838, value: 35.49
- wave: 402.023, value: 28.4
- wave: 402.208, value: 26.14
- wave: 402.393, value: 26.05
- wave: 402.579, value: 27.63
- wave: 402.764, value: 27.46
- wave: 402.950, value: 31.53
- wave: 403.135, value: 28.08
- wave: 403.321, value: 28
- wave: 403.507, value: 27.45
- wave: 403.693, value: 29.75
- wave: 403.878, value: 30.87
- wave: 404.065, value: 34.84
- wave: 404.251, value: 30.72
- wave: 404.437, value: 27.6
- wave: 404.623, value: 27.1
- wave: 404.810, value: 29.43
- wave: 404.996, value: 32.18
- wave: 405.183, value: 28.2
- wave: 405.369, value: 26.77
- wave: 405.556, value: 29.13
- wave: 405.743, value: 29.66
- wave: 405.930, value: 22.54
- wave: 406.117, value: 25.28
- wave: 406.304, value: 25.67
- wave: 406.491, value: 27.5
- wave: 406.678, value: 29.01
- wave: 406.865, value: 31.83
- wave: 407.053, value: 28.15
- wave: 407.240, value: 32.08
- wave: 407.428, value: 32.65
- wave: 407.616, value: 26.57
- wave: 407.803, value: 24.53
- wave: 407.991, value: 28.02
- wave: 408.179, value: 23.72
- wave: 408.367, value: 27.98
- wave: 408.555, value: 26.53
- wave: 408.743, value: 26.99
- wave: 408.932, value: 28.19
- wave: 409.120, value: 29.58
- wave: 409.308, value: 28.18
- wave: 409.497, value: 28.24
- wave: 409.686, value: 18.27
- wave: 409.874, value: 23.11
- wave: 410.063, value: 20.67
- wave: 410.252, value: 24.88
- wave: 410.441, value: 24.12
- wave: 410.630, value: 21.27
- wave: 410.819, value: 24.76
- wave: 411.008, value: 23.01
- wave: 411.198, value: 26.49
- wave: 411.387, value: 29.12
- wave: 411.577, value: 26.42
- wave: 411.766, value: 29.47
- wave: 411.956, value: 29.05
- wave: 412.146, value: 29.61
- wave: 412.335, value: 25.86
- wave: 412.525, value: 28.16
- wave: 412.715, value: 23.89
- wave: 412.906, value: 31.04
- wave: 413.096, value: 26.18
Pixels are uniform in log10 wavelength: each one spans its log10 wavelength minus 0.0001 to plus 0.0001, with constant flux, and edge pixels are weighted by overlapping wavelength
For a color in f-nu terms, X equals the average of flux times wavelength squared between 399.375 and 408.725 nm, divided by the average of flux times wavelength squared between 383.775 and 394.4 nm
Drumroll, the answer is 1.61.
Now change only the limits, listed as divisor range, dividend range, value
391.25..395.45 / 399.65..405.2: 1.51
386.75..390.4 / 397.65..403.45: 1.59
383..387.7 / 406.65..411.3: 1.66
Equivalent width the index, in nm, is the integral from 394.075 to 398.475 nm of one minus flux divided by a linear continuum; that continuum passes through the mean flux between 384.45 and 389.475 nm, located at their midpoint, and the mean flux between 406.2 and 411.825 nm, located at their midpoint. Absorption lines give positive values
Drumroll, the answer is 0.50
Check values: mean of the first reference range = 18.6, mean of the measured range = 19.4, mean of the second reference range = 26.5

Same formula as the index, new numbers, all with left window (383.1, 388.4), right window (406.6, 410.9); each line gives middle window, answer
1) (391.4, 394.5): 0.17 nm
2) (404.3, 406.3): -0.20 nm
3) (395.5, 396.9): 0.32 nm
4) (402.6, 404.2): -0.34 nm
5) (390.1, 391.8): -0.35 nm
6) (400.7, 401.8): -0.39 nm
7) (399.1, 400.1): -0.18 nm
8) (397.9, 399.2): -0.10 nm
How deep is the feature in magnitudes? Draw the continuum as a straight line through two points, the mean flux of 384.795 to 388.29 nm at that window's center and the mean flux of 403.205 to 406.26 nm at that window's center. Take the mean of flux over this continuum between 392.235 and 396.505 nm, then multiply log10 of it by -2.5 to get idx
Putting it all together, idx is 0.22 mag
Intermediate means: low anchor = 19.4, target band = 19.1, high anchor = 28.7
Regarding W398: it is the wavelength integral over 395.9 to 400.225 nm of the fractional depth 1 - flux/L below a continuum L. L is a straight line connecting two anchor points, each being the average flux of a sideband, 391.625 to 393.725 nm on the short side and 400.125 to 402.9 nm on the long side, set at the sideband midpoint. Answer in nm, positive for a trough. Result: 0.77 nm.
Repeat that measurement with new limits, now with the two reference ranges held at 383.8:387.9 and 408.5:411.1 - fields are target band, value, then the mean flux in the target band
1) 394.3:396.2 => -0.10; 22.1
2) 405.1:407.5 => -0.44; 28.3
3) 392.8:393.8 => 0.35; 13.3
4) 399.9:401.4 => -0.44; 29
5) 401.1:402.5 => -0.49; 30.7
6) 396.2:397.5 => 0.50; 13.2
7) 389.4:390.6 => 0.00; 19.7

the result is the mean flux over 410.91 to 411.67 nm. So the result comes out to 26.2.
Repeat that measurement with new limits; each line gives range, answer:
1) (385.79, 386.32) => 19.5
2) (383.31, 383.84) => 14.5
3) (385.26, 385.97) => 18.9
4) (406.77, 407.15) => 30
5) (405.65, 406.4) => 25.8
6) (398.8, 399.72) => 26.8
